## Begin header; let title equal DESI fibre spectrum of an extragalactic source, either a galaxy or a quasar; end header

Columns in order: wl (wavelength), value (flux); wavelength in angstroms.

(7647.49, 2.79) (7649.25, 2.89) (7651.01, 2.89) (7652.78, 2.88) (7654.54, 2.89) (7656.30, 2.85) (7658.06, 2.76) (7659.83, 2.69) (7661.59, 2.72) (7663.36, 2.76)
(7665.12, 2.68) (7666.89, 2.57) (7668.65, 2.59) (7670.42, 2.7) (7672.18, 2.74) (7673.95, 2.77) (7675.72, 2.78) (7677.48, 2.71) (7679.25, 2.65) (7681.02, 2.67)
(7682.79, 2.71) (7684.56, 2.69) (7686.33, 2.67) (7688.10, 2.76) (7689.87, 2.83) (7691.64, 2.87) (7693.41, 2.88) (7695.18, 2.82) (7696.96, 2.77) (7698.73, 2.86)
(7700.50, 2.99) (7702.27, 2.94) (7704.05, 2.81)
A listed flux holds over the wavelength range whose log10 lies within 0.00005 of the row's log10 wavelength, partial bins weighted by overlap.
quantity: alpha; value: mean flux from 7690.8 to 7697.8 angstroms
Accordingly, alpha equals 2.83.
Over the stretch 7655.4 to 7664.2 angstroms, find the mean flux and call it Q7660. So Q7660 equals 2.76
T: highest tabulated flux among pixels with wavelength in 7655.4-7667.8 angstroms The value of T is 2.85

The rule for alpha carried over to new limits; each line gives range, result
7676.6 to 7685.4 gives 2.69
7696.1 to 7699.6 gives 2.82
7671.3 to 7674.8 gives 2.75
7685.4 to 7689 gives 2.72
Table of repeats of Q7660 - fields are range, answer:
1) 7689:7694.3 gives 2.86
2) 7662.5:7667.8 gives 2.67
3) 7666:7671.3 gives 2.62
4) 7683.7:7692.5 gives 2.76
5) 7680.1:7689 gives 2.7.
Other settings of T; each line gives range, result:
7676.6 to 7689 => 2.76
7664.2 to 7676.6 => 2.78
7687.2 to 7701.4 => 2.99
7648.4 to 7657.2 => 2.89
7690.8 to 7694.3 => 2.88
